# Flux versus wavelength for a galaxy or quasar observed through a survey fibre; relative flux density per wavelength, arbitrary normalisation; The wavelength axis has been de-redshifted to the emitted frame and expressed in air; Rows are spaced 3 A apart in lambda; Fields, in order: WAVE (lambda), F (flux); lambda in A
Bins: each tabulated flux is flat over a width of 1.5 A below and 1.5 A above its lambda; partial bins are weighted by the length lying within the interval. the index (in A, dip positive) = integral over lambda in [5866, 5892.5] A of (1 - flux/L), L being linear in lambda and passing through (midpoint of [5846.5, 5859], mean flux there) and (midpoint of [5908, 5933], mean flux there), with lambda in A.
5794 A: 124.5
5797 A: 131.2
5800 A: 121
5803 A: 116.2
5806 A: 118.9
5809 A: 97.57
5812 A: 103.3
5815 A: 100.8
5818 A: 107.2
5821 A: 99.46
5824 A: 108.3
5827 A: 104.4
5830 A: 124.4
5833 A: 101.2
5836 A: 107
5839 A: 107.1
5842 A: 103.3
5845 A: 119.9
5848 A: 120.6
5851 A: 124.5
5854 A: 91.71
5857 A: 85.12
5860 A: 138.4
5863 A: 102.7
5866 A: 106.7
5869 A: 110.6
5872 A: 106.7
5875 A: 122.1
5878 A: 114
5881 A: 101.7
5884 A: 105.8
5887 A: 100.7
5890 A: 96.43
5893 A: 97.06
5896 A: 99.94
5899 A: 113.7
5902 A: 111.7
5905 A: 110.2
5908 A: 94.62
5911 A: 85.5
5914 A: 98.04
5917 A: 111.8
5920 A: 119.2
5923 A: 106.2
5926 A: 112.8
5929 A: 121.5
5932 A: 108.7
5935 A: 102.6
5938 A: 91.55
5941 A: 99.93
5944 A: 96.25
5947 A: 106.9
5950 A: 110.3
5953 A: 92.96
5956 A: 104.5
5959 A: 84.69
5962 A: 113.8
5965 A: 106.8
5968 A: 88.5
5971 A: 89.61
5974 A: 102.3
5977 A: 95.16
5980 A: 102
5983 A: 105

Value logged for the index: 0.0 A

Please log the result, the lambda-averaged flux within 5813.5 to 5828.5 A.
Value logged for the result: 104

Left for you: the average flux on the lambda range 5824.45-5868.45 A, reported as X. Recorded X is 110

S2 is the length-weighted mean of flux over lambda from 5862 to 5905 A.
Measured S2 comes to 107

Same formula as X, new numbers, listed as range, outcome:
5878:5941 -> 105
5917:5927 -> 113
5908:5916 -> 93.6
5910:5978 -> 102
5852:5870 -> 106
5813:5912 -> 107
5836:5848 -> 111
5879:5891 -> 102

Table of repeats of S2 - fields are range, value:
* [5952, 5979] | 97.8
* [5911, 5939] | 107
